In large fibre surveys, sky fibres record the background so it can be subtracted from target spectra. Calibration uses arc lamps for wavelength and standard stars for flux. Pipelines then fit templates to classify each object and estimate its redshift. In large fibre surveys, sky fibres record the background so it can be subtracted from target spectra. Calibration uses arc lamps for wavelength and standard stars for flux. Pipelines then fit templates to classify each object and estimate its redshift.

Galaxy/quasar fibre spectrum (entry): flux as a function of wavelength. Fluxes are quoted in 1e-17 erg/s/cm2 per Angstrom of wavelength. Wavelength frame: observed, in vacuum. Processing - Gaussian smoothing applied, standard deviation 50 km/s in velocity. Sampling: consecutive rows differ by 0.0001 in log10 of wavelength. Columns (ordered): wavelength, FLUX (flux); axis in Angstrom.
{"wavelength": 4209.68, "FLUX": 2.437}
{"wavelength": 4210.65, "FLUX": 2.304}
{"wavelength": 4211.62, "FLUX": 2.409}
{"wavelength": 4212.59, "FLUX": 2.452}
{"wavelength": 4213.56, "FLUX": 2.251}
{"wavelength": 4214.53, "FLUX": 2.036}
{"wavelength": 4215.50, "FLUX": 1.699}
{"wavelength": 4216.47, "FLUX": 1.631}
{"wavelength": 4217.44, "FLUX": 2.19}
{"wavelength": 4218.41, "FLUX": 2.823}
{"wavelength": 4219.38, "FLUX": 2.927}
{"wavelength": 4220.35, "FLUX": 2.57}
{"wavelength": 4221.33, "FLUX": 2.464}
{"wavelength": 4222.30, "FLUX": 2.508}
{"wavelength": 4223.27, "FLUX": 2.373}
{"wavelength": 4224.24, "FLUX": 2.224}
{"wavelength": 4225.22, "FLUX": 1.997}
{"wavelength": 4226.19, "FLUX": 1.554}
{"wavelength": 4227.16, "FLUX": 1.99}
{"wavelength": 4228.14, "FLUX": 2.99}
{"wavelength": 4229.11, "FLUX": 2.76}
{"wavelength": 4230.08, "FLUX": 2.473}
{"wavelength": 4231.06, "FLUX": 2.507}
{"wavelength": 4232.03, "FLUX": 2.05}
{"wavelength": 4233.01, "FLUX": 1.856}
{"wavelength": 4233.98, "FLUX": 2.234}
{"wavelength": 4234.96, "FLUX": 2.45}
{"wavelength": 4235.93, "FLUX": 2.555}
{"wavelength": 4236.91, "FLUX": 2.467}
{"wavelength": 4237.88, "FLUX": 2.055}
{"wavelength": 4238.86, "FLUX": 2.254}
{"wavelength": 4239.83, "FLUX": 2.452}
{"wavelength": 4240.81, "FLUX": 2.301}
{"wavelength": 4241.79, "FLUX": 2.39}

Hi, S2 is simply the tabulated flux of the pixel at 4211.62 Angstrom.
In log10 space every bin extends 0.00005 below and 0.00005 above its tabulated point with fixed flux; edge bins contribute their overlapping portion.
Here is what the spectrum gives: 2.409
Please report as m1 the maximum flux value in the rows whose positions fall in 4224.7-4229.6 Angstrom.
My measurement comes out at 2.99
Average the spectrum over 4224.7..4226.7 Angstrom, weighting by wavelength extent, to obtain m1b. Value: 1.78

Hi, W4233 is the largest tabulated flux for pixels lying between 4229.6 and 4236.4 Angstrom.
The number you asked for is 2.555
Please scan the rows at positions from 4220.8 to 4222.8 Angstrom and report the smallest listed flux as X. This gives 2.464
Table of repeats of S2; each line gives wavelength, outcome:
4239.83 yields 2.452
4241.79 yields 2.39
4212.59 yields 2.452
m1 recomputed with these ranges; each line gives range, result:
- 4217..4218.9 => 2.823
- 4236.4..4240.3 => 2.467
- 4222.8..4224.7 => 2.373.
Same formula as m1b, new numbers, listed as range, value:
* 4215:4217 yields 1.68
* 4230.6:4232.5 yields 2.28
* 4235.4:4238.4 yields 2.36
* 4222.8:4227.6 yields 2.03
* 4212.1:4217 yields 2.02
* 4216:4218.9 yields 2.22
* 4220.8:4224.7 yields 2.39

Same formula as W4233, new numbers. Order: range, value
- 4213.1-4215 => 2.251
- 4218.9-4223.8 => 2.927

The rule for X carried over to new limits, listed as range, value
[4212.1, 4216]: 1.699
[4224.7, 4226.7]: 1.554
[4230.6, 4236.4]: 1.856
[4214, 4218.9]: 1.631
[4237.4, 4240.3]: 2.055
